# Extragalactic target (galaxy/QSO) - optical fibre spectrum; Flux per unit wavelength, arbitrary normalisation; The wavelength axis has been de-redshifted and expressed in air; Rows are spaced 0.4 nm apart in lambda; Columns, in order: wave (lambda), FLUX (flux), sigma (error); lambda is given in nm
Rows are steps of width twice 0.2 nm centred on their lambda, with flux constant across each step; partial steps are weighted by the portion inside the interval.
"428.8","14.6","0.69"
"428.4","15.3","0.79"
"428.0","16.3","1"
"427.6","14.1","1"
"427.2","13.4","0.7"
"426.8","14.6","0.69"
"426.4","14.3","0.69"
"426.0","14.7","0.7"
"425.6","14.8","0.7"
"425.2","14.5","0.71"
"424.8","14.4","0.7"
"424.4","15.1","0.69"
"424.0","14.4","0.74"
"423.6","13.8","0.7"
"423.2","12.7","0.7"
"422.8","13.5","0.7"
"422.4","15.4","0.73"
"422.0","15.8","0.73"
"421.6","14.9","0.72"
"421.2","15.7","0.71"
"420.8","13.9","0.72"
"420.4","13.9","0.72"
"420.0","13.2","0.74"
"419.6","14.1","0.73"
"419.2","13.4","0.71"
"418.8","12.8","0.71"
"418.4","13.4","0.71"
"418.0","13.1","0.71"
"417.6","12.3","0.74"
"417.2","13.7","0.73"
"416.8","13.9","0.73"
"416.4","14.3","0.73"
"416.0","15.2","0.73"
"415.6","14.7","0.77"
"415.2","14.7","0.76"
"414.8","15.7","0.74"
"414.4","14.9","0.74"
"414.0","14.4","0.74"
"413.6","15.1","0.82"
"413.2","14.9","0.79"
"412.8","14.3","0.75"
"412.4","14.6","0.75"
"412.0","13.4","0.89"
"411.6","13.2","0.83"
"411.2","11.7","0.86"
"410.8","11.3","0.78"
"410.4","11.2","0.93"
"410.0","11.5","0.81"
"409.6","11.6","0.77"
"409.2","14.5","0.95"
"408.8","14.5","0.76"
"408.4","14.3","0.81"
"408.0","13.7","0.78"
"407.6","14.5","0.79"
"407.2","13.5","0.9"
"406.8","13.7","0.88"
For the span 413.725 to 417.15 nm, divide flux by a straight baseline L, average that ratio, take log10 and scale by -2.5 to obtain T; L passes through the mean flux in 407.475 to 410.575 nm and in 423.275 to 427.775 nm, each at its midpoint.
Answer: -0.08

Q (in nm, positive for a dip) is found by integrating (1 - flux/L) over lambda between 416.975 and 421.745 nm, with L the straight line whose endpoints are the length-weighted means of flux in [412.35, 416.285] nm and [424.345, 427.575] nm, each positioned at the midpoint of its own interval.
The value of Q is 0.317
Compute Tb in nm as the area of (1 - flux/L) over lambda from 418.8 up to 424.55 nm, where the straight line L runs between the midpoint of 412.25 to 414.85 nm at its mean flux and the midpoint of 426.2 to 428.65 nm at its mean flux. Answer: 0.20 nm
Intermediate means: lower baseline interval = 14.8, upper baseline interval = 14.7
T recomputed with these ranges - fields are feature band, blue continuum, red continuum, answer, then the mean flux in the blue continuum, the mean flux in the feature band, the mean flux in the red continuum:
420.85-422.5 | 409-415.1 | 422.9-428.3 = -0.09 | 13.5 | 15.3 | 14.4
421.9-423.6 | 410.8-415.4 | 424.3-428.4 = 0.02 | 14.1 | 14.2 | 14.6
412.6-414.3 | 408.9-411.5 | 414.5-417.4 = -0.09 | 12.1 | 14.7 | 14.6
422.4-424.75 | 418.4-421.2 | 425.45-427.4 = 0.00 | 13.7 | 14.1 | 14.3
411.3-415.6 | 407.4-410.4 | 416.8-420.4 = -0.09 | 13.4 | 14.5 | 13.3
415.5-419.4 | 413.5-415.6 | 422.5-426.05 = 0.08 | 14.9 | 13.7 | 14.2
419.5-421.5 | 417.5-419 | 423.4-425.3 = -0.06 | 12.9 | 14.2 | 14.4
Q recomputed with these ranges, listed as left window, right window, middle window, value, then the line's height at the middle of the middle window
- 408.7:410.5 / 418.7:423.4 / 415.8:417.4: -0.09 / 13.6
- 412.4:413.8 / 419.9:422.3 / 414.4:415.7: -0.03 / 14.7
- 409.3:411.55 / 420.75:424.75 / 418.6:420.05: 0.04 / 13.8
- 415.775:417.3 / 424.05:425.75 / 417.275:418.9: 0.16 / 14.4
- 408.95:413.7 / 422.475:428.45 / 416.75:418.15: 0.05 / 13.6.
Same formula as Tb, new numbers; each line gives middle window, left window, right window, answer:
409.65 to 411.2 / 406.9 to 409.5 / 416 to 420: 0.28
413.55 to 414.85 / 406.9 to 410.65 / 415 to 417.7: -0.10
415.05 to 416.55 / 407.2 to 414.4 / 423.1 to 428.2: -0.10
